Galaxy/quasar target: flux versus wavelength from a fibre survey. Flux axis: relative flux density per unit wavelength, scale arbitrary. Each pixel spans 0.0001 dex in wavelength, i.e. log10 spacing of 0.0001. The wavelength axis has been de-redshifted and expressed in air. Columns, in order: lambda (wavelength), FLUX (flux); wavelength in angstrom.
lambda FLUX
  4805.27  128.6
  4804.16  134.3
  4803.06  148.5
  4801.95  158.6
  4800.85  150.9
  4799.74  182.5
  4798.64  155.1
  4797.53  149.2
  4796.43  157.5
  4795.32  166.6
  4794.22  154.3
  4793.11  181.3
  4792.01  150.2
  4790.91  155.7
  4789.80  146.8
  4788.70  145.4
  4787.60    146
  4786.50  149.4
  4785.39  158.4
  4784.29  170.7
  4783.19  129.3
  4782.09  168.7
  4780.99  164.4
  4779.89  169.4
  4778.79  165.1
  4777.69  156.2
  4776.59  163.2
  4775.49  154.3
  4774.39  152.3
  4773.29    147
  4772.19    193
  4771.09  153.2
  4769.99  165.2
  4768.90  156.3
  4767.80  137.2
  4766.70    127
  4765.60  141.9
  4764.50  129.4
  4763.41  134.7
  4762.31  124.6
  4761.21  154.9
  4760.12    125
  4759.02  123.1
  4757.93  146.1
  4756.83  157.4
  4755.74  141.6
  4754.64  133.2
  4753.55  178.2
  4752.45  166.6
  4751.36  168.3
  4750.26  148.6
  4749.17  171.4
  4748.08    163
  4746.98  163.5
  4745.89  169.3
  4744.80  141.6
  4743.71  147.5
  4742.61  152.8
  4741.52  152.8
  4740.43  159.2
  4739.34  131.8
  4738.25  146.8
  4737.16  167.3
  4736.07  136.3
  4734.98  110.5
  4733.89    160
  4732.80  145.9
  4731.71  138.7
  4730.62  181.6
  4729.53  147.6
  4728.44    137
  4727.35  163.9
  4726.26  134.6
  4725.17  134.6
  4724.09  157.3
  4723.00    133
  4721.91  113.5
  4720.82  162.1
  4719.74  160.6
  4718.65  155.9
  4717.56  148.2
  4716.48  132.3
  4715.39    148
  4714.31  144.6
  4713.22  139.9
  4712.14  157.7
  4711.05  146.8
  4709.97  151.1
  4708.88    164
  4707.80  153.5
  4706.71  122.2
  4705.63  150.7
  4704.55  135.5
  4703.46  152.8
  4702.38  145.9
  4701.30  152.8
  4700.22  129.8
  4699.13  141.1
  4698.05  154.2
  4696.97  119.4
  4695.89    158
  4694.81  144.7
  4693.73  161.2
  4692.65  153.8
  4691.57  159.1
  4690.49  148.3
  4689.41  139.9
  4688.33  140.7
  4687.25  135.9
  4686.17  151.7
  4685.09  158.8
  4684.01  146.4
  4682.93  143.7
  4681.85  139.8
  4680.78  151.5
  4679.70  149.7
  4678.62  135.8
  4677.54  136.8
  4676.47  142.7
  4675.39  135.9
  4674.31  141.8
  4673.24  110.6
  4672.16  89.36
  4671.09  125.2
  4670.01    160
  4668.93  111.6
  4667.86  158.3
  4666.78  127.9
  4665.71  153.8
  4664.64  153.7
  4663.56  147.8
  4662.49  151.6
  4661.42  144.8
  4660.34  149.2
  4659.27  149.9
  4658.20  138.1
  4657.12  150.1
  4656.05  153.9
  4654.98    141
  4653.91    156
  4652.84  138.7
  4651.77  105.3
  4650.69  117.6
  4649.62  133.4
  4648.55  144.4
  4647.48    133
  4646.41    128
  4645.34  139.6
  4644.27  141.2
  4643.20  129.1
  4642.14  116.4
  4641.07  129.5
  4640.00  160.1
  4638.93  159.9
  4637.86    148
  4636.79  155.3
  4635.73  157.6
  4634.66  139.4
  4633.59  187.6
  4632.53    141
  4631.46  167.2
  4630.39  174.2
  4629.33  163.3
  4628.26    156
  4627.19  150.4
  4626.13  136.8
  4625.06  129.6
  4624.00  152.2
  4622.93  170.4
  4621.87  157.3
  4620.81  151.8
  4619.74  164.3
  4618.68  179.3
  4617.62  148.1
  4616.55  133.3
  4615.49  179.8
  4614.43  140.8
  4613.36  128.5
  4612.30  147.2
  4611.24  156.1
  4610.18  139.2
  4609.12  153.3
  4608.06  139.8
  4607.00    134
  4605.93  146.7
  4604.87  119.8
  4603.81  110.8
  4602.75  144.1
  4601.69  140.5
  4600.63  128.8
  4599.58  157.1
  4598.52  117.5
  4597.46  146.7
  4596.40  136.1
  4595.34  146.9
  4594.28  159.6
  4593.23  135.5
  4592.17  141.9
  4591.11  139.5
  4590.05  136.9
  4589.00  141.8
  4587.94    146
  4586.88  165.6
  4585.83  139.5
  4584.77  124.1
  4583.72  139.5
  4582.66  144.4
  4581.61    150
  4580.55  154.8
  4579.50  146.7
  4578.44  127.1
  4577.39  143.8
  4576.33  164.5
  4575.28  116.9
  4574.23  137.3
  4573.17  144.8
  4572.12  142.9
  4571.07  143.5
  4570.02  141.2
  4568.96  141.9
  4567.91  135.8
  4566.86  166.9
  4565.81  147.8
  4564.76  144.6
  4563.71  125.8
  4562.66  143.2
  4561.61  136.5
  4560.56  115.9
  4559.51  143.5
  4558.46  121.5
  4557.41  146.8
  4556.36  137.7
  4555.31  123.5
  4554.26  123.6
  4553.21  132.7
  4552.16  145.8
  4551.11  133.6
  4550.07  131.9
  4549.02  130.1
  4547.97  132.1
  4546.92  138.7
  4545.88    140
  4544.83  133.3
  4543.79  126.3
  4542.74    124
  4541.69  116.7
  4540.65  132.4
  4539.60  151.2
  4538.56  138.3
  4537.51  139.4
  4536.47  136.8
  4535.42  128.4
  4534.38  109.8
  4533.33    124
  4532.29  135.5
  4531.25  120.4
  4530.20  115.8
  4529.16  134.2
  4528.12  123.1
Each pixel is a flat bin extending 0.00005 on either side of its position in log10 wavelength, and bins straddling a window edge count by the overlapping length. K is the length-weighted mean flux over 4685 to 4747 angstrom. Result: 147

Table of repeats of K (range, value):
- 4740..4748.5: 156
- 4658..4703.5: 143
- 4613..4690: 145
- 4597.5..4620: 143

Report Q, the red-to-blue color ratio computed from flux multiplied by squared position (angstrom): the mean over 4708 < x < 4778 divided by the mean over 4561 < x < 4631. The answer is 1.1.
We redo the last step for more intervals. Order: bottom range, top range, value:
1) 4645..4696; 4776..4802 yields 1.18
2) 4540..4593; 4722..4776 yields 1.17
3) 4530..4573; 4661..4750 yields 1.16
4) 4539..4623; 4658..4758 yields 1.10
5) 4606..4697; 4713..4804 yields 1.09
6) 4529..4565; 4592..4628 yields 1.13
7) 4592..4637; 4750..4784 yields 1.09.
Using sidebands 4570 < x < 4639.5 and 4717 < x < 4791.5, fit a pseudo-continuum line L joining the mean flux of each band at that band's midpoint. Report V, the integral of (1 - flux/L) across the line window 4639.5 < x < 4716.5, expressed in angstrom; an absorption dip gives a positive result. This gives 3.4 angstrom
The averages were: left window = 147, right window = 151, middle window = 142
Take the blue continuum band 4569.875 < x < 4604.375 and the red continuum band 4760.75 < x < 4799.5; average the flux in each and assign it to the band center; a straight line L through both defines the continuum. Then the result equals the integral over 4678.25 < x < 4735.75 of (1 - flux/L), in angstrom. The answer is 1.08 angstrom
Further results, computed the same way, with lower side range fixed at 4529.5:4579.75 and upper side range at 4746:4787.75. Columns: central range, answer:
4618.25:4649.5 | -1.9 angstrom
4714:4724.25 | 0.3 angstrom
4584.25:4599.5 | -0.4 angstrom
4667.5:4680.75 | 1.1 angstrom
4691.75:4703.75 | 0.0 angstrom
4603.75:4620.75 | -0.8 angstrom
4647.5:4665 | 0.2 angstrom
